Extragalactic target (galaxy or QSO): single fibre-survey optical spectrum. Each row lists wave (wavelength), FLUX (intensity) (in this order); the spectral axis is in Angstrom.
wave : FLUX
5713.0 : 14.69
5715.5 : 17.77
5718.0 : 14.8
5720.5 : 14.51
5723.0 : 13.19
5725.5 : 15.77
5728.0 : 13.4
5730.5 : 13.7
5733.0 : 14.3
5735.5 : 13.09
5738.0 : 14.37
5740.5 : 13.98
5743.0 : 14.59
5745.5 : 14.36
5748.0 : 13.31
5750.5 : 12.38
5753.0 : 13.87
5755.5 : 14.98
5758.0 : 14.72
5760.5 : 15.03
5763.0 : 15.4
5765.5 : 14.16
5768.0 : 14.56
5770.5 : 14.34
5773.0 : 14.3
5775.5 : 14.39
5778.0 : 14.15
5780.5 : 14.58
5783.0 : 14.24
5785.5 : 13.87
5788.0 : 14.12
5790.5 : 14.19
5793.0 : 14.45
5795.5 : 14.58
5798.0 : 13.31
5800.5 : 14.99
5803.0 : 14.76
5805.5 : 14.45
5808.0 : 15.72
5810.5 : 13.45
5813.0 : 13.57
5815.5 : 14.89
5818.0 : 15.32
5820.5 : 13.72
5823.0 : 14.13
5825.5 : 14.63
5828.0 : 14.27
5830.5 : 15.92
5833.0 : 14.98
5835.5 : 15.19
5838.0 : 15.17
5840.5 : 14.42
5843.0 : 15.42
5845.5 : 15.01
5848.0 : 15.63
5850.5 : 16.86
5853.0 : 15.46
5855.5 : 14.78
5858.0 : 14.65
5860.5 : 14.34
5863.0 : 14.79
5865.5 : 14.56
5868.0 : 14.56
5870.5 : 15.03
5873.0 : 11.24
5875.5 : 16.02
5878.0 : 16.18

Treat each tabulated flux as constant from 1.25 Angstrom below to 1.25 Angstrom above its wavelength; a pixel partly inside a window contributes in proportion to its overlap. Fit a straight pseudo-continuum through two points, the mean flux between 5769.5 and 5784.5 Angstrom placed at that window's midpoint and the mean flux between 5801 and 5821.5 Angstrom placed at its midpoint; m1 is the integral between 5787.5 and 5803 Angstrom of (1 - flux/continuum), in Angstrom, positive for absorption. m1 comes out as 0.1 Angstrom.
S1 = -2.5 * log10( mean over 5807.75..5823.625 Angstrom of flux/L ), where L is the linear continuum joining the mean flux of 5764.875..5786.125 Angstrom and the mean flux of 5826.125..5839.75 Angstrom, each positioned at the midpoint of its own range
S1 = 0.04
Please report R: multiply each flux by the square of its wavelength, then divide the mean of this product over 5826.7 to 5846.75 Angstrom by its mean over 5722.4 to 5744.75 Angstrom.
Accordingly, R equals 1.1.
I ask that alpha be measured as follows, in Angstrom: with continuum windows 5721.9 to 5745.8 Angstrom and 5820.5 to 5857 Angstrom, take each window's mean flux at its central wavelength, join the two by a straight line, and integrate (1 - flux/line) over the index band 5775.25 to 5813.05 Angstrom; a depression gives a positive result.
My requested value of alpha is 0.8 Angstrom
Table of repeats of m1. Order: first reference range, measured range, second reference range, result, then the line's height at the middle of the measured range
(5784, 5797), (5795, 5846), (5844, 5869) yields -0.2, 14.6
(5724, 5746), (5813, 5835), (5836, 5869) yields 0.2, 14.8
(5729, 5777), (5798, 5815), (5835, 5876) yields 0.1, 14.5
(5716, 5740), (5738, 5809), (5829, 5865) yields 1.2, 14.6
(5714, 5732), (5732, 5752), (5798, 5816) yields 1.2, 14.7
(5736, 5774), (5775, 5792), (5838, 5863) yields 0.4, 14.5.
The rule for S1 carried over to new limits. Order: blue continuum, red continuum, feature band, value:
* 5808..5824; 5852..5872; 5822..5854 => -0.05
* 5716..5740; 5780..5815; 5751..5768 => -0.02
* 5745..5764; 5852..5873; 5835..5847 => -0.04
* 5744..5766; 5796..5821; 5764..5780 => 0.00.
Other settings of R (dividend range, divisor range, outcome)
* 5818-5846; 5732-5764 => 1.08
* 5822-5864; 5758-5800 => 1.07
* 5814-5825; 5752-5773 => 1.01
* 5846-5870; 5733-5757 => 1.13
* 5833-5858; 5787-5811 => 1.08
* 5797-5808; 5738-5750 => 1.06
